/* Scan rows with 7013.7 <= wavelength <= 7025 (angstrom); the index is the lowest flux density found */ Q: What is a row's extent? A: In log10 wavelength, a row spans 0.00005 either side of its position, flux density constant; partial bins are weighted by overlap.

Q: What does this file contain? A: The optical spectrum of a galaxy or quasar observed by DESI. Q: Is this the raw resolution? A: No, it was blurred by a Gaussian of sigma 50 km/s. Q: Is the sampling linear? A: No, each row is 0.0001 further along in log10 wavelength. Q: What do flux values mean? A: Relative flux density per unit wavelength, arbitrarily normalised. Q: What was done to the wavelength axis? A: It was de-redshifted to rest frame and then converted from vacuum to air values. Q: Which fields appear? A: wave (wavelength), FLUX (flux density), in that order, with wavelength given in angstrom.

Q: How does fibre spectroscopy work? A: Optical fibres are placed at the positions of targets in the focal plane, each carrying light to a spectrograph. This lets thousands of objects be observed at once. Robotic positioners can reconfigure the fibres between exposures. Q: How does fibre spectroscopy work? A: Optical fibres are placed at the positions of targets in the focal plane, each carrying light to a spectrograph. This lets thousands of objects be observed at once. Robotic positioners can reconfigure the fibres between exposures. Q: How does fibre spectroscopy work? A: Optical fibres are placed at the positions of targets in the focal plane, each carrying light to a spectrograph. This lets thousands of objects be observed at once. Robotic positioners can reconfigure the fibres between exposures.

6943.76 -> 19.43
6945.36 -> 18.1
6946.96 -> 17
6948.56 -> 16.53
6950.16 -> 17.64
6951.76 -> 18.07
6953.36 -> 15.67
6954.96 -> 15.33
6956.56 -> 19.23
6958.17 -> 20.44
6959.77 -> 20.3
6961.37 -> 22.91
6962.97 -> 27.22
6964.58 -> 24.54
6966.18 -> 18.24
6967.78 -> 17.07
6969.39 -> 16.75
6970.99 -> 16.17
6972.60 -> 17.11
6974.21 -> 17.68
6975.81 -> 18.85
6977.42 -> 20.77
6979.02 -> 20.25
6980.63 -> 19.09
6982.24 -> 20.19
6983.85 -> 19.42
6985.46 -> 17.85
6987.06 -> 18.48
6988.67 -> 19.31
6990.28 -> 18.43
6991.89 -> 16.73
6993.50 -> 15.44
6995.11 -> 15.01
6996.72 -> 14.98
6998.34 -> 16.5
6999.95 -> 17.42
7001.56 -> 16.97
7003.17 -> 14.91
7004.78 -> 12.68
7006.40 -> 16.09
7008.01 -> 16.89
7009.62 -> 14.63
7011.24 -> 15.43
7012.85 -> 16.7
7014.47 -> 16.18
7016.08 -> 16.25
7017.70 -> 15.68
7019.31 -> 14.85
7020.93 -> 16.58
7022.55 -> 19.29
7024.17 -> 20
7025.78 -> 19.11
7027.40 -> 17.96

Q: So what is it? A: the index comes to 14.85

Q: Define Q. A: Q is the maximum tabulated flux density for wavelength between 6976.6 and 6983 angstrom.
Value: 20.77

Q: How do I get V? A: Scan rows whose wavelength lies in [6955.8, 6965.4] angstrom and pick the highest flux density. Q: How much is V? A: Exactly 27.22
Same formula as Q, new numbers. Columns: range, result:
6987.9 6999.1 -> 19.31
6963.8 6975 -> 24.54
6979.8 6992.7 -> 20.19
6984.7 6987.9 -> 18.48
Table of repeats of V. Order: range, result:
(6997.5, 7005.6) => 17.42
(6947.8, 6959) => 20.44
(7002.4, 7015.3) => 16.89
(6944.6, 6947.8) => 18.1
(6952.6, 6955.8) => 15.67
